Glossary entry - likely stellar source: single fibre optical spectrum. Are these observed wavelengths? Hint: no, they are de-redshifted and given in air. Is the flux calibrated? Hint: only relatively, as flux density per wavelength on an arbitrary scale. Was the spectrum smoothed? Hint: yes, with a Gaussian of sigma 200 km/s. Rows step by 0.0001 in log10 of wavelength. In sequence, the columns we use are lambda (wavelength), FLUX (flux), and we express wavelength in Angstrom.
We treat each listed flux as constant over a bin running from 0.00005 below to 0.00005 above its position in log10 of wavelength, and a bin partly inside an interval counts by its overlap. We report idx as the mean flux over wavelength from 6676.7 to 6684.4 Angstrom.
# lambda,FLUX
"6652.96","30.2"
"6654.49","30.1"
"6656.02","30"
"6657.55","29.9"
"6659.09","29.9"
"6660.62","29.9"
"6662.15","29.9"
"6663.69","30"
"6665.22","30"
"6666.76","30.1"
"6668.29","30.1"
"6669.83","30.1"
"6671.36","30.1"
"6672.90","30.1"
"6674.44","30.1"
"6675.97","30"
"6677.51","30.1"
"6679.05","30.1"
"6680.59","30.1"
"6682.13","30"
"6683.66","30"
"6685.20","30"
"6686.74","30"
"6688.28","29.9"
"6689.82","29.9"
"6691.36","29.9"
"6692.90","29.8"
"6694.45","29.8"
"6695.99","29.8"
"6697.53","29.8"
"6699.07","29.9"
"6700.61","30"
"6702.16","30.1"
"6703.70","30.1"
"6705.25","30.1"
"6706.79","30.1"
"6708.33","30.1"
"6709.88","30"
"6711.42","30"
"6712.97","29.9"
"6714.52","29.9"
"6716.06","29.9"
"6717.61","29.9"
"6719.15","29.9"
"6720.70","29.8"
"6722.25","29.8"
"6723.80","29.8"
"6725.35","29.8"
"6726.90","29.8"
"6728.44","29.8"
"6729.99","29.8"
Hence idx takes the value 30.1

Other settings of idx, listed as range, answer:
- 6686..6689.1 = 29.9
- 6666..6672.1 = 30.1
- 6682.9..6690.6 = 30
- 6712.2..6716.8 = 29.9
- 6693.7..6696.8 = 29.8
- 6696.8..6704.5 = 30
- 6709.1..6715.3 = 29.9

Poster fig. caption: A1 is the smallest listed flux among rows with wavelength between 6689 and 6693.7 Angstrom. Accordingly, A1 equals 29.8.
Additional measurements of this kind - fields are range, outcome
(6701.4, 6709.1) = 30.1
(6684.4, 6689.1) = 29.9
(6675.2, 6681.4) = 30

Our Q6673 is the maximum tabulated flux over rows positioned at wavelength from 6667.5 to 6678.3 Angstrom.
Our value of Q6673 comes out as 30.1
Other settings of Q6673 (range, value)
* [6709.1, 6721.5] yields 30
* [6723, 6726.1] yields 29.8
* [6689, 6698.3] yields 29.9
